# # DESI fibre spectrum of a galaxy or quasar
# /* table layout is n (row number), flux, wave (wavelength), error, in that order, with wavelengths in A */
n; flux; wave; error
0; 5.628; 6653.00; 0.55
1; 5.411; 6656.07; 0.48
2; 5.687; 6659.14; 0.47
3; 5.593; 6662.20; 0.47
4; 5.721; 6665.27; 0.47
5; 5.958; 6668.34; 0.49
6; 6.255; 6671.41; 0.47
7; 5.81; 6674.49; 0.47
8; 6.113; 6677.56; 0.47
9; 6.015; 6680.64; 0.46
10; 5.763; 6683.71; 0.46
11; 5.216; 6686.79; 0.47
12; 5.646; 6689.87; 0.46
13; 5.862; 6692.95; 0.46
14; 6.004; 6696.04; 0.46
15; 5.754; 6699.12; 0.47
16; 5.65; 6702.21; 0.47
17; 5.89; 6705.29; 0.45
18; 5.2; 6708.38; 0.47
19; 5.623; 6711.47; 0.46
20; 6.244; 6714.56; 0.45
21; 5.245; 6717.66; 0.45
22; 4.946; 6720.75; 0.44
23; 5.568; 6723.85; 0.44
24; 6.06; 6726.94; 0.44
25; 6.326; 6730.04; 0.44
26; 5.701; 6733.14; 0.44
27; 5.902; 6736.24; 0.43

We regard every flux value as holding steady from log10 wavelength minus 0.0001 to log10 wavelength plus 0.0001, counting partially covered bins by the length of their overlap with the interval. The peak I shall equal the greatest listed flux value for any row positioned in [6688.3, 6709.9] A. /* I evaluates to 6.004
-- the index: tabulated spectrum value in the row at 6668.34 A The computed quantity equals 5.958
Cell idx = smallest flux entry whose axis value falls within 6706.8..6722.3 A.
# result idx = 4.946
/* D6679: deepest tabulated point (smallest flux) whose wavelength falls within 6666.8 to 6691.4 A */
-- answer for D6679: 5.216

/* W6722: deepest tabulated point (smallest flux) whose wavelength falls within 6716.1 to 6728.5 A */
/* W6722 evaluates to 4.946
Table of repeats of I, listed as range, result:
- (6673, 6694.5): 6.113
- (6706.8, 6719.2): 6.244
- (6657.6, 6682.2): 6.255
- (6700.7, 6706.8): 5.89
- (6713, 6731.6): 6.326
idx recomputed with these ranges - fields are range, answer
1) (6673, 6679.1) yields 5.81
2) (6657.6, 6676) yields 5.593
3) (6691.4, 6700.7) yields 5.754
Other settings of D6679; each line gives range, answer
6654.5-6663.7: 5.411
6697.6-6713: 5.2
